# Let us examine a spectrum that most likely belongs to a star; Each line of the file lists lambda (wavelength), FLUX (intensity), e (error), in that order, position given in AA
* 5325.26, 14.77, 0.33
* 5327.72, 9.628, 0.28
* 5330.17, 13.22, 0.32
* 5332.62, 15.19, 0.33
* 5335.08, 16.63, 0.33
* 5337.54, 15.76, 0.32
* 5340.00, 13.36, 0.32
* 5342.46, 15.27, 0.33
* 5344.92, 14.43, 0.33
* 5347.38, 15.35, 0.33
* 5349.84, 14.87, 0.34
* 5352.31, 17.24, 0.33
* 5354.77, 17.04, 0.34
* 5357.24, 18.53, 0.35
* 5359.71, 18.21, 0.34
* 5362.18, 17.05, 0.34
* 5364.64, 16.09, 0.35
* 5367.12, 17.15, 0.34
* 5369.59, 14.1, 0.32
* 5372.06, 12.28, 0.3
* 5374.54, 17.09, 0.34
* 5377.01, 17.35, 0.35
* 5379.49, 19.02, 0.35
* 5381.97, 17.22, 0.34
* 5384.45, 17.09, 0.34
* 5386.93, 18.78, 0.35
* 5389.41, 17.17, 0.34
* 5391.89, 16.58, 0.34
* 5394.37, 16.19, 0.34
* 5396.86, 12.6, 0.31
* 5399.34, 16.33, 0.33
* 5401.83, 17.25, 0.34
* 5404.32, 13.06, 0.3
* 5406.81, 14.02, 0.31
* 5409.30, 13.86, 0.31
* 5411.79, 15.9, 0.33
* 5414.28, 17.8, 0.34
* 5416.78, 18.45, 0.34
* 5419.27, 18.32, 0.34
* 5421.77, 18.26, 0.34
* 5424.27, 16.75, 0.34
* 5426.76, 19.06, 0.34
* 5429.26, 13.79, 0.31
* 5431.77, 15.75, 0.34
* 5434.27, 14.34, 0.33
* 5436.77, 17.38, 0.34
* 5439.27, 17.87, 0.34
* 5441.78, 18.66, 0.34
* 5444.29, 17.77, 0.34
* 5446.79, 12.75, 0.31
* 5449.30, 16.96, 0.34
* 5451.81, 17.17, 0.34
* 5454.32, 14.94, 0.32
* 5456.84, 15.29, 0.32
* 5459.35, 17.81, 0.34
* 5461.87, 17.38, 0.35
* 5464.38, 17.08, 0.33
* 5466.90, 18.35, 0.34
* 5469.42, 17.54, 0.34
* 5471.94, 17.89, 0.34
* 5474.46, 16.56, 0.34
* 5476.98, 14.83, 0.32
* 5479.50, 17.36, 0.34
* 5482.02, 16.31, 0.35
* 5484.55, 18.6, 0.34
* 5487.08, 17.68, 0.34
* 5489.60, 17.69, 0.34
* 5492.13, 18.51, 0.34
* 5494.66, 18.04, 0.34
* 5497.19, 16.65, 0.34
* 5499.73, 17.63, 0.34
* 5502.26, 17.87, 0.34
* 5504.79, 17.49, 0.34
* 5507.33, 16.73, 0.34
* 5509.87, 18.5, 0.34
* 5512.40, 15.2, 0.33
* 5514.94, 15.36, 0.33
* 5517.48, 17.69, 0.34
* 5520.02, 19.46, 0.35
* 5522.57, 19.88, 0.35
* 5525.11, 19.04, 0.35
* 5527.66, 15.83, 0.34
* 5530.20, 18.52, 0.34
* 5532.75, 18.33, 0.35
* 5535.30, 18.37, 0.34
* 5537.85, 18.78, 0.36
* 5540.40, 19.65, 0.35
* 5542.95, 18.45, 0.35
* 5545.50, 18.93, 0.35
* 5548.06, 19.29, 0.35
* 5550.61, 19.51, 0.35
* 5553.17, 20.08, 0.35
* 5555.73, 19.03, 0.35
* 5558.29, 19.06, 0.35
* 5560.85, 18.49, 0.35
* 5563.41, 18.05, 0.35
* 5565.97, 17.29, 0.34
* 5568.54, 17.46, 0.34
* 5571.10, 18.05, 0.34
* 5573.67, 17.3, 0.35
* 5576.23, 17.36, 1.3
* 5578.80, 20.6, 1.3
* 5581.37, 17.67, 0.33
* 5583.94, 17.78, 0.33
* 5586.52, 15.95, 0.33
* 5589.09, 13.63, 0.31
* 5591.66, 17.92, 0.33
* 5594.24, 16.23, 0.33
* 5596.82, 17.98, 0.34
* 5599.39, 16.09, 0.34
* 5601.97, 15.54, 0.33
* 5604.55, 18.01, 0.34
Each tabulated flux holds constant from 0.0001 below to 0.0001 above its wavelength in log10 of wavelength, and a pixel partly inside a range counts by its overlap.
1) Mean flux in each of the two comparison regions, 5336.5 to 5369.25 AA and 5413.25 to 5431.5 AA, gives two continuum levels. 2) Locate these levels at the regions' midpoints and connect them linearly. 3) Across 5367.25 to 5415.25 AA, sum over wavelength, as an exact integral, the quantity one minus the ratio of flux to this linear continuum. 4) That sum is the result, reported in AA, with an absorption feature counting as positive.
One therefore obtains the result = 2.3 AA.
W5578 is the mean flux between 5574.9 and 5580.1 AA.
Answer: 19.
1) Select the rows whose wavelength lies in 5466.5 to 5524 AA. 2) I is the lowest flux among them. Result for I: 14.83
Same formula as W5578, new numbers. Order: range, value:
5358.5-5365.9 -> 17.1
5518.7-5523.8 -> 19.6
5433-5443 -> 17.1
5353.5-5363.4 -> 17.7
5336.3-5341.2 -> 14.6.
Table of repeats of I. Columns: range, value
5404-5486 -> 12.75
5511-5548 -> 15.2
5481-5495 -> 16.31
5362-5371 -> 14.1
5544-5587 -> 15.95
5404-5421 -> 13.06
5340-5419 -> 12.28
